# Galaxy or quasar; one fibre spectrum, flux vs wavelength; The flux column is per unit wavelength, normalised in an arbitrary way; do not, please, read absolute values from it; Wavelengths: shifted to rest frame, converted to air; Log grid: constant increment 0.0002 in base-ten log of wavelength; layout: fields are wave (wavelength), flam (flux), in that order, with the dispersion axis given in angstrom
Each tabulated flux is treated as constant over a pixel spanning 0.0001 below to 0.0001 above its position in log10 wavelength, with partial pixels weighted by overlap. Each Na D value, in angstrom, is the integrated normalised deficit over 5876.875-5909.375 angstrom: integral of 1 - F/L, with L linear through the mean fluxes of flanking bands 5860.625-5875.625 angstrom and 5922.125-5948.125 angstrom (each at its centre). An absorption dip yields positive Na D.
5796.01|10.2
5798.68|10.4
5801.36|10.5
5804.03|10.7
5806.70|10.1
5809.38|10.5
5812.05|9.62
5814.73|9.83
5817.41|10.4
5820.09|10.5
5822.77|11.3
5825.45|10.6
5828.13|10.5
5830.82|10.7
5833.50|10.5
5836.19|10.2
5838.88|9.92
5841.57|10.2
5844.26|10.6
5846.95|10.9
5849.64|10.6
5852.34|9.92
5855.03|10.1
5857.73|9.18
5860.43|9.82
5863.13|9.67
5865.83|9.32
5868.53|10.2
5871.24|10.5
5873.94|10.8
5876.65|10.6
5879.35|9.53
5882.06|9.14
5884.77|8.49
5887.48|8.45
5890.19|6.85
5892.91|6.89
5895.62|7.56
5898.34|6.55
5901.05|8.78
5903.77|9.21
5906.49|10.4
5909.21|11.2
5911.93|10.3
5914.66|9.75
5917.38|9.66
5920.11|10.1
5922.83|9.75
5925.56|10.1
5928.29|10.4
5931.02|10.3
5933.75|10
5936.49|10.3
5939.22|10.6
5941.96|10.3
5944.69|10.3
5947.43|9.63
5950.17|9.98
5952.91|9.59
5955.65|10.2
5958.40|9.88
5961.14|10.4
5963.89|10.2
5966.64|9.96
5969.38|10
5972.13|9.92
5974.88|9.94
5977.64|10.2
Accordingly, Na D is 5.0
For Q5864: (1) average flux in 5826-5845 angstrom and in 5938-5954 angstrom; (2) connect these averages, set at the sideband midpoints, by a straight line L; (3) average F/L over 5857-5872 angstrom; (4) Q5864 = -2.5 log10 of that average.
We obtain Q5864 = 0.056 mag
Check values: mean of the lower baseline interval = 10.4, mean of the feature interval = 9.77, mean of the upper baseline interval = 10.1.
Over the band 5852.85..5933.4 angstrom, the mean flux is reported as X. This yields 9.45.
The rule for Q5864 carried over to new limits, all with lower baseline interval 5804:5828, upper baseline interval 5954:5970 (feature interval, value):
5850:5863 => 0.054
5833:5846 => 0.006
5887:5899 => 0.380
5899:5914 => 0.044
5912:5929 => 0.023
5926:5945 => -0.016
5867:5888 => 0.055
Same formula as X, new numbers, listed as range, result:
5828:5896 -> 9.67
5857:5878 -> 10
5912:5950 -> 10.1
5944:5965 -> 10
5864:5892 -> 9.35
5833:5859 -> 10.2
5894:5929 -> 9.49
